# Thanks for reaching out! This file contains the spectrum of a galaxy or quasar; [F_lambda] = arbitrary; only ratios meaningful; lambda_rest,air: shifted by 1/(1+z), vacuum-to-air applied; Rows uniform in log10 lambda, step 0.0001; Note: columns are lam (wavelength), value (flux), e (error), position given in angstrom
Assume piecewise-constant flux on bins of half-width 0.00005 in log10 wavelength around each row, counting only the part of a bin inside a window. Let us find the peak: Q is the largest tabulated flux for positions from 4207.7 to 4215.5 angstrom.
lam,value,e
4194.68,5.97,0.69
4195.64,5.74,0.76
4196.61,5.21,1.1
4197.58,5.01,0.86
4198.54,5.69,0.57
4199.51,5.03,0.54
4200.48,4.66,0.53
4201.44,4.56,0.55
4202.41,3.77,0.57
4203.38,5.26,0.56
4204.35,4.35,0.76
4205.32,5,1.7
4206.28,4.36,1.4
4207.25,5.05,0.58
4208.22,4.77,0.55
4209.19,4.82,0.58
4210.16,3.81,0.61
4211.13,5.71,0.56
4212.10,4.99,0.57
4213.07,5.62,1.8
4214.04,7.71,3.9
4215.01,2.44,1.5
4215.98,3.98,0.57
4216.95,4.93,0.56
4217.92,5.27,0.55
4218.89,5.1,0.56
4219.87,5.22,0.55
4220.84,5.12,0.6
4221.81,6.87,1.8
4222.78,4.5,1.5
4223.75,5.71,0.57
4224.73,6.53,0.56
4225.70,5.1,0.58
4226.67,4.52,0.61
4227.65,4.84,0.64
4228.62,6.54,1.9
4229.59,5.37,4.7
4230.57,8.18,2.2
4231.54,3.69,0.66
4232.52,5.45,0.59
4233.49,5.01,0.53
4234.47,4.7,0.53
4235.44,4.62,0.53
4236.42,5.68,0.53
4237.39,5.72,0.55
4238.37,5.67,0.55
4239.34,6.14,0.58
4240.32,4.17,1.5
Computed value 7.71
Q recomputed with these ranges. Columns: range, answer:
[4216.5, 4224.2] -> 6.87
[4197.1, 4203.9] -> 5.69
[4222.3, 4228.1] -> 6.53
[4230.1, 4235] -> 8.18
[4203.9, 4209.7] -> 5.05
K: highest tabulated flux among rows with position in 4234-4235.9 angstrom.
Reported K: 4.7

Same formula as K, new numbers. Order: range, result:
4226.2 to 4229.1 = 6.54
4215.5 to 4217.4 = 4.93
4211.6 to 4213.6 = 5.62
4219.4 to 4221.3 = 5.22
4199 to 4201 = 5.03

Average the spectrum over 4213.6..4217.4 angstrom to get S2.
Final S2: 4.73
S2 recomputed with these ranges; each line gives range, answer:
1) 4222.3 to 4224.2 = 5.1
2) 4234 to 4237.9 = 5.19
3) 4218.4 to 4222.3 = 5.57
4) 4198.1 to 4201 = 5.11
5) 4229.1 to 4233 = 5.67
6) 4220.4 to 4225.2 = 5.75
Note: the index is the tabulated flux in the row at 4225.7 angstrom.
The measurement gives 5.1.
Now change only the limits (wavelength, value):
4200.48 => 4.66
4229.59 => 5.37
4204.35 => 4.35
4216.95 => 4.93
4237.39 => 5.72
